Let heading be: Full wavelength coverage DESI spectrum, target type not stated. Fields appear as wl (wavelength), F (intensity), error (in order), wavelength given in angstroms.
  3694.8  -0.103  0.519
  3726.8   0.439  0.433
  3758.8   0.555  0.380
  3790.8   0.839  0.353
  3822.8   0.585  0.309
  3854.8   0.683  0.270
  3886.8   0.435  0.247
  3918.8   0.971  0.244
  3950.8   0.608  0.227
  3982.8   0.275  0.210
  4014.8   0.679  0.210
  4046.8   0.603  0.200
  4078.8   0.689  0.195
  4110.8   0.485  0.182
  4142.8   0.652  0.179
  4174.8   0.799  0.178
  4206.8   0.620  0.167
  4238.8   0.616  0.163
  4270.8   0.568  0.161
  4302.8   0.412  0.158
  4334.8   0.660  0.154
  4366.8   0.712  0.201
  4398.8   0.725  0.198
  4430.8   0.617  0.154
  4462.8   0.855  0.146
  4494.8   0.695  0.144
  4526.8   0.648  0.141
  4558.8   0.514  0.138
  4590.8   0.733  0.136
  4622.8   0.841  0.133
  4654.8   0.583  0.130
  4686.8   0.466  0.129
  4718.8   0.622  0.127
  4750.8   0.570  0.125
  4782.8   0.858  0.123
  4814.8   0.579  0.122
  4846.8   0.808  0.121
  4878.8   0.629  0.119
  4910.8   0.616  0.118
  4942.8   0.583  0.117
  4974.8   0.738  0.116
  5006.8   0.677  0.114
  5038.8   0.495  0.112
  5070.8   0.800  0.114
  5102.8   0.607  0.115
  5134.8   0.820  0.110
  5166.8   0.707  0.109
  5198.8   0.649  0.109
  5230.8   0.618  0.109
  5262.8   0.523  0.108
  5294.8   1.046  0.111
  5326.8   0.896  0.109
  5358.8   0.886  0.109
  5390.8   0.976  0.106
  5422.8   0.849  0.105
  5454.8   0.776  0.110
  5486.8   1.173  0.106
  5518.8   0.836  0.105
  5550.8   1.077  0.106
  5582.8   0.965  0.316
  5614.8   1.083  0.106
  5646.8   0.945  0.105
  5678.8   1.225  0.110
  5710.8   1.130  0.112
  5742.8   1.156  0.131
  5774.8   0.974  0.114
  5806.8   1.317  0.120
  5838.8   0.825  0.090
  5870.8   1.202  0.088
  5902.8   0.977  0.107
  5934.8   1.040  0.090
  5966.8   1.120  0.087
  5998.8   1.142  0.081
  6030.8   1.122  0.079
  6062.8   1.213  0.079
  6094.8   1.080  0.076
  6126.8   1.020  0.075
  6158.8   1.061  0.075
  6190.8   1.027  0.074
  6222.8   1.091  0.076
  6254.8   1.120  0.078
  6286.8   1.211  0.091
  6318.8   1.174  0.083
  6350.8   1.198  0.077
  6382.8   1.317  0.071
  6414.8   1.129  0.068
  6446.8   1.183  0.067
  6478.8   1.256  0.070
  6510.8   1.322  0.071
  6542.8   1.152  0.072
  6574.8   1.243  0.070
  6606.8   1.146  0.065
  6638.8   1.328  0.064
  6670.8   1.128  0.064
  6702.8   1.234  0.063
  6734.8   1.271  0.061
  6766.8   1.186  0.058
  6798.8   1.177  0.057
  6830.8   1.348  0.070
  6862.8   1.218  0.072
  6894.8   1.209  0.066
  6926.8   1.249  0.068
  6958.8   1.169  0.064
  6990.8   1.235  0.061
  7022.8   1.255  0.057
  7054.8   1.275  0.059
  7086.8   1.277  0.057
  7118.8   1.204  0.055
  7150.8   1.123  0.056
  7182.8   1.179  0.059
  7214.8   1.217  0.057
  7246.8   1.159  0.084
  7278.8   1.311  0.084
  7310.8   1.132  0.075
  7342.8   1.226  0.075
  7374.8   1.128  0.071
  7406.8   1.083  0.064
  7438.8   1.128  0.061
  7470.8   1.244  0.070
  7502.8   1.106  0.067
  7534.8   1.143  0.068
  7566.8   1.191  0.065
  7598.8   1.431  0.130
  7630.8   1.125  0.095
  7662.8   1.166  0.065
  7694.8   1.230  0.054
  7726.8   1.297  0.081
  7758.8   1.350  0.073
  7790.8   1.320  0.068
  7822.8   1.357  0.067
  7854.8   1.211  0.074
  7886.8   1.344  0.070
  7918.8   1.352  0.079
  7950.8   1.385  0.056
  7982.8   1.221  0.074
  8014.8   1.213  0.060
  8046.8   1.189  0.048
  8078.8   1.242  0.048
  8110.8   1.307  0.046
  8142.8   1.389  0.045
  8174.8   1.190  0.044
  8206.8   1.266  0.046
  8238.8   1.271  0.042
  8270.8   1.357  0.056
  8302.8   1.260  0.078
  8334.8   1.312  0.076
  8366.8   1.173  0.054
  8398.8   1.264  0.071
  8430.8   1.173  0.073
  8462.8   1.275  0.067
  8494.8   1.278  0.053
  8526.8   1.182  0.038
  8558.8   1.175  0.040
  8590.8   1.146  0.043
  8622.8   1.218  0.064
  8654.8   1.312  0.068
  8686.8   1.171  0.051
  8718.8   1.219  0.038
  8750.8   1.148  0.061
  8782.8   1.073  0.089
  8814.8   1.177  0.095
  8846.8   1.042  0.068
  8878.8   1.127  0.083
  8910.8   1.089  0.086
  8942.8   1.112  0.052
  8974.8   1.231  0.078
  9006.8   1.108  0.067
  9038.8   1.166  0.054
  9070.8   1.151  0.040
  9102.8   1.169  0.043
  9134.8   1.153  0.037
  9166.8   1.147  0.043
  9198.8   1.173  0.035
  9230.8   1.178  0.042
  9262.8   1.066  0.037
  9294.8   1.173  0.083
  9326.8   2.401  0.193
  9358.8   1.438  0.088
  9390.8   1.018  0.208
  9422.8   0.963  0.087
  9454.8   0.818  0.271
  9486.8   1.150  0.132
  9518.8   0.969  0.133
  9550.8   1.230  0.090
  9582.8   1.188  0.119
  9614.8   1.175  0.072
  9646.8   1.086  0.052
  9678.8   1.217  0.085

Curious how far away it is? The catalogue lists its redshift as 0.42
